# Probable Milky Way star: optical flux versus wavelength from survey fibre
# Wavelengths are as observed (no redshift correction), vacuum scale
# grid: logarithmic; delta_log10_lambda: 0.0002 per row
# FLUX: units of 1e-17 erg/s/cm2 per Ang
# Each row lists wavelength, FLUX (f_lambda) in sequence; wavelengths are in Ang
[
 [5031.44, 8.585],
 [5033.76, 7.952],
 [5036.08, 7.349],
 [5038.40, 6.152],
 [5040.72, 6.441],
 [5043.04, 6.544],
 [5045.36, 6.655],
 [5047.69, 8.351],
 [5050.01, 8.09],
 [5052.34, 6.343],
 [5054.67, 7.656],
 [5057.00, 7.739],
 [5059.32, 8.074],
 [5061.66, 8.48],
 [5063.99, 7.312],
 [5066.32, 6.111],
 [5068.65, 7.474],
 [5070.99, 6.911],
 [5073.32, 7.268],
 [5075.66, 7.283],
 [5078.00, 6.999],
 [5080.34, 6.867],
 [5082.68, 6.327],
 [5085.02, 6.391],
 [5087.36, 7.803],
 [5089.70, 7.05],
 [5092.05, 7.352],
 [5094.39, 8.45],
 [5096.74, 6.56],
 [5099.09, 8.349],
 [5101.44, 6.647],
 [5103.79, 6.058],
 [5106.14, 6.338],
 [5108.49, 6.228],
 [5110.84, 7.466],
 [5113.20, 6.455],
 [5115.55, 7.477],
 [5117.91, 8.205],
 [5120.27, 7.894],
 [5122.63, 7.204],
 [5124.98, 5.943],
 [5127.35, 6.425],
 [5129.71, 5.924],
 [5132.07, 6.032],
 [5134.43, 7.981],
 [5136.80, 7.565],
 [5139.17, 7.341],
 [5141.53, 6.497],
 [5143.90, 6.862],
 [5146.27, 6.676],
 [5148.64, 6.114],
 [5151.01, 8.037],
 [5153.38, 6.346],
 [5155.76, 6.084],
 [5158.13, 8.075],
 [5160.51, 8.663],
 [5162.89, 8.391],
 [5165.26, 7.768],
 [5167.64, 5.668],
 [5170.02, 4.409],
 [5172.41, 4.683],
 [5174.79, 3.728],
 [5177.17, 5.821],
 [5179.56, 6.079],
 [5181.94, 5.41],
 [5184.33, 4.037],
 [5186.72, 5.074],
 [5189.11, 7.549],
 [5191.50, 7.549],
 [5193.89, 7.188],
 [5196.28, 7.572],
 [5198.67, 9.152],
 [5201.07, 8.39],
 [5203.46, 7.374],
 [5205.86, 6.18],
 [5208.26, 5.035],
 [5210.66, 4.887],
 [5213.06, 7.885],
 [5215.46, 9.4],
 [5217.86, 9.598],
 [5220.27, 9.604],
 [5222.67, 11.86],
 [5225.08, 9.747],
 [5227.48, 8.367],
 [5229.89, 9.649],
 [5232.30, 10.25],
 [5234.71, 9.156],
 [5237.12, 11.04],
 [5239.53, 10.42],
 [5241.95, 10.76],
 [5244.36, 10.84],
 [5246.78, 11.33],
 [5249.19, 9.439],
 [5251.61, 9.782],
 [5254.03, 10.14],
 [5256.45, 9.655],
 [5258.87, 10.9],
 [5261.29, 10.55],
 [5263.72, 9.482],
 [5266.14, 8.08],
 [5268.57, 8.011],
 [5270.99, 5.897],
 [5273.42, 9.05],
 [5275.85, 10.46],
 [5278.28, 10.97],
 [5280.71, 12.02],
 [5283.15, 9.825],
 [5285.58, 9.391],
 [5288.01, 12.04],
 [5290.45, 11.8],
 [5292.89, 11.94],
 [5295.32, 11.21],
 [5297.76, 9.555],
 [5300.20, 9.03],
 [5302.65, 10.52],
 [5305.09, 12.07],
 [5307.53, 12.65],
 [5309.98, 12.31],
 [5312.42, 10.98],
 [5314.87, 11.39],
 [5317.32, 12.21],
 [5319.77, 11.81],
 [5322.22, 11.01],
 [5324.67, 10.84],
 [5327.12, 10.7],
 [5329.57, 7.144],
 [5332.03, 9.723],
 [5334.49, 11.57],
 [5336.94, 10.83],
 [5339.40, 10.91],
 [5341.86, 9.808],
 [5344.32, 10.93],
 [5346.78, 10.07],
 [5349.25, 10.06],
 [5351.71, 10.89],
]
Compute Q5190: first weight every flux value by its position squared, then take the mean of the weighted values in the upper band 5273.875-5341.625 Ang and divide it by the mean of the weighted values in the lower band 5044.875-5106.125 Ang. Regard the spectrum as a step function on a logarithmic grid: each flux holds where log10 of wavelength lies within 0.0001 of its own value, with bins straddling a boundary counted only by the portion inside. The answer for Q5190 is 1.64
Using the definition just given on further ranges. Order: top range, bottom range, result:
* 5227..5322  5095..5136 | 1.60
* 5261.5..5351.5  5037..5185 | 1.65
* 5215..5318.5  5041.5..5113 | 1.55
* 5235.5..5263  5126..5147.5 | 1.60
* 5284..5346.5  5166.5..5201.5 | 1.87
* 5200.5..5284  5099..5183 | 1.46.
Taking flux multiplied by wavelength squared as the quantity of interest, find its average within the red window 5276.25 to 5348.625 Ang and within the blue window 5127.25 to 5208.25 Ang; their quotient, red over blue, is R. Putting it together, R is 1.7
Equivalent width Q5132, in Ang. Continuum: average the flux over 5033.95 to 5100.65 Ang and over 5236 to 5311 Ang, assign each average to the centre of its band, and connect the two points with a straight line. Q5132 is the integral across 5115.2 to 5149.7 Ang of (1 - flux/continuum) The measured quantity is 5.38 Ang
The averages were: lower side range 7.24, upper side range 10.4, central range 6.93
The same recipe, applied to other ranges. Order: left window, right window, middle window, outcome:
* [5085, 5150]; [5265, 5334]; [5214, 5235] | -1.6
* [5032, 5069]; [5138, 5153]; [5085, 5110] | 0.2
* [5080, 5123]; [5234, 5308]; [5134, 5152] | 1.8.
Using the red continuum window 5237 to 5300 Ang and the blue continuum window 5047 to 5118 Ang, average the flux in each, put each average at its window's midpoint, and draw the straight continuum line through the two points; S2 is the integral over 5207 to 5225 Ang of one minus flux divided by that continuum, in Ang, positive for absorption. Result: 1.8 Ang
